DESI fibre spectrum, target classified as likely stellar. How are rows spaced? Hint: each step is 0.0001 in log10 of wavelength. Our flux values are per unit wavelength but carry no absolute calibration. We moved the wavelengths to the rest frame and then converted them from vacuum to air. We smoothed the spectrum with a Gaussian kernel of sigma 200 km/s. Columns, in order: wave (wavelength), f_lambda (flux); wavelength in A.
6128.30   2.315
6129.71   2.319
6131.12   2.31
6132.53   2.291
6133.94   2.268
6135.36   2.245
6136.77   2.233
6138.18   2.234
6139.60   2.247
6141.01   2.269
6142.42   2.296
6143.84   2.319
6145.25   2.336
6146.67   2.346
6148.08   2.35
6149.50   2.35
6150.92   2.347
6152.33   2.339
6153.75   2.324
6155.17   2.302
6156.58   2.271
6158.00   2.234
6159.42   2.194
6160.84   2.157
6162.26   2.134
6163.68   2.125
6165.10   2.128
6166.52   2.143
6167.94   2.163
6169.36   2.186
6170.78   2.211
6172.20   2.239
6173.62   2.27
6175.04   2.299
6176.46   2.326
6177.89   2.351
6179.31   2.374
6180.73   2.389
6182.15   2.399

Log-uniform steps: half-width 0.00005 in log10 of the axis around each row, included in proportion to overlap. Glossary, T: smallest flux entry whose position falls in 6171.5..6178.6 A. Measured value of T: 2.239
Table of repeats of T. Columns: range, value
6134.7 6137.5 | 2.233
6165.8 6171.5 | 2.143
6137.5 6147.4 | 2.234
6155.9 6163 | 2.134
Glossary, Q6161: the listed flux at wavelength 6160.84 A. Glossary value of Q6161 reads 2.157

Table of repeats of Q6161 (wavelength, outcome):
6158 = 2.234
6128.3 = 2.315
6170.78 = 2.211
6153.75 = 2.324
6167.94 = 2.163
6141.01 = 2.269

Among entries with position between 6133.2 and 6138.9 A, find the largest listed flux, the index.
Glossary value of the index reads 2.268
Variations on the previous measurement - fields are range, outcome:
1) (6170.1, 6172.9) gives 2.239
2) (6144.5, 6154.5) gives 2.35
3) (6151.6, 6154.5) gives 2.339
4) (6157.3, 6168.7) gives 2.234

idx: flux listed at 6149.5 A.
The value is 2.35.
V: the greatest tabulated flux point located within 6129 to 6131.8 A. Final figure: 2.319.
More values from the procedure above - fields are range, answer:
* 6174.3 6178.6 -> 2.351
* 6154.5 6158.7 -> 2.302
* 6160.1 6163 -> 2.157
